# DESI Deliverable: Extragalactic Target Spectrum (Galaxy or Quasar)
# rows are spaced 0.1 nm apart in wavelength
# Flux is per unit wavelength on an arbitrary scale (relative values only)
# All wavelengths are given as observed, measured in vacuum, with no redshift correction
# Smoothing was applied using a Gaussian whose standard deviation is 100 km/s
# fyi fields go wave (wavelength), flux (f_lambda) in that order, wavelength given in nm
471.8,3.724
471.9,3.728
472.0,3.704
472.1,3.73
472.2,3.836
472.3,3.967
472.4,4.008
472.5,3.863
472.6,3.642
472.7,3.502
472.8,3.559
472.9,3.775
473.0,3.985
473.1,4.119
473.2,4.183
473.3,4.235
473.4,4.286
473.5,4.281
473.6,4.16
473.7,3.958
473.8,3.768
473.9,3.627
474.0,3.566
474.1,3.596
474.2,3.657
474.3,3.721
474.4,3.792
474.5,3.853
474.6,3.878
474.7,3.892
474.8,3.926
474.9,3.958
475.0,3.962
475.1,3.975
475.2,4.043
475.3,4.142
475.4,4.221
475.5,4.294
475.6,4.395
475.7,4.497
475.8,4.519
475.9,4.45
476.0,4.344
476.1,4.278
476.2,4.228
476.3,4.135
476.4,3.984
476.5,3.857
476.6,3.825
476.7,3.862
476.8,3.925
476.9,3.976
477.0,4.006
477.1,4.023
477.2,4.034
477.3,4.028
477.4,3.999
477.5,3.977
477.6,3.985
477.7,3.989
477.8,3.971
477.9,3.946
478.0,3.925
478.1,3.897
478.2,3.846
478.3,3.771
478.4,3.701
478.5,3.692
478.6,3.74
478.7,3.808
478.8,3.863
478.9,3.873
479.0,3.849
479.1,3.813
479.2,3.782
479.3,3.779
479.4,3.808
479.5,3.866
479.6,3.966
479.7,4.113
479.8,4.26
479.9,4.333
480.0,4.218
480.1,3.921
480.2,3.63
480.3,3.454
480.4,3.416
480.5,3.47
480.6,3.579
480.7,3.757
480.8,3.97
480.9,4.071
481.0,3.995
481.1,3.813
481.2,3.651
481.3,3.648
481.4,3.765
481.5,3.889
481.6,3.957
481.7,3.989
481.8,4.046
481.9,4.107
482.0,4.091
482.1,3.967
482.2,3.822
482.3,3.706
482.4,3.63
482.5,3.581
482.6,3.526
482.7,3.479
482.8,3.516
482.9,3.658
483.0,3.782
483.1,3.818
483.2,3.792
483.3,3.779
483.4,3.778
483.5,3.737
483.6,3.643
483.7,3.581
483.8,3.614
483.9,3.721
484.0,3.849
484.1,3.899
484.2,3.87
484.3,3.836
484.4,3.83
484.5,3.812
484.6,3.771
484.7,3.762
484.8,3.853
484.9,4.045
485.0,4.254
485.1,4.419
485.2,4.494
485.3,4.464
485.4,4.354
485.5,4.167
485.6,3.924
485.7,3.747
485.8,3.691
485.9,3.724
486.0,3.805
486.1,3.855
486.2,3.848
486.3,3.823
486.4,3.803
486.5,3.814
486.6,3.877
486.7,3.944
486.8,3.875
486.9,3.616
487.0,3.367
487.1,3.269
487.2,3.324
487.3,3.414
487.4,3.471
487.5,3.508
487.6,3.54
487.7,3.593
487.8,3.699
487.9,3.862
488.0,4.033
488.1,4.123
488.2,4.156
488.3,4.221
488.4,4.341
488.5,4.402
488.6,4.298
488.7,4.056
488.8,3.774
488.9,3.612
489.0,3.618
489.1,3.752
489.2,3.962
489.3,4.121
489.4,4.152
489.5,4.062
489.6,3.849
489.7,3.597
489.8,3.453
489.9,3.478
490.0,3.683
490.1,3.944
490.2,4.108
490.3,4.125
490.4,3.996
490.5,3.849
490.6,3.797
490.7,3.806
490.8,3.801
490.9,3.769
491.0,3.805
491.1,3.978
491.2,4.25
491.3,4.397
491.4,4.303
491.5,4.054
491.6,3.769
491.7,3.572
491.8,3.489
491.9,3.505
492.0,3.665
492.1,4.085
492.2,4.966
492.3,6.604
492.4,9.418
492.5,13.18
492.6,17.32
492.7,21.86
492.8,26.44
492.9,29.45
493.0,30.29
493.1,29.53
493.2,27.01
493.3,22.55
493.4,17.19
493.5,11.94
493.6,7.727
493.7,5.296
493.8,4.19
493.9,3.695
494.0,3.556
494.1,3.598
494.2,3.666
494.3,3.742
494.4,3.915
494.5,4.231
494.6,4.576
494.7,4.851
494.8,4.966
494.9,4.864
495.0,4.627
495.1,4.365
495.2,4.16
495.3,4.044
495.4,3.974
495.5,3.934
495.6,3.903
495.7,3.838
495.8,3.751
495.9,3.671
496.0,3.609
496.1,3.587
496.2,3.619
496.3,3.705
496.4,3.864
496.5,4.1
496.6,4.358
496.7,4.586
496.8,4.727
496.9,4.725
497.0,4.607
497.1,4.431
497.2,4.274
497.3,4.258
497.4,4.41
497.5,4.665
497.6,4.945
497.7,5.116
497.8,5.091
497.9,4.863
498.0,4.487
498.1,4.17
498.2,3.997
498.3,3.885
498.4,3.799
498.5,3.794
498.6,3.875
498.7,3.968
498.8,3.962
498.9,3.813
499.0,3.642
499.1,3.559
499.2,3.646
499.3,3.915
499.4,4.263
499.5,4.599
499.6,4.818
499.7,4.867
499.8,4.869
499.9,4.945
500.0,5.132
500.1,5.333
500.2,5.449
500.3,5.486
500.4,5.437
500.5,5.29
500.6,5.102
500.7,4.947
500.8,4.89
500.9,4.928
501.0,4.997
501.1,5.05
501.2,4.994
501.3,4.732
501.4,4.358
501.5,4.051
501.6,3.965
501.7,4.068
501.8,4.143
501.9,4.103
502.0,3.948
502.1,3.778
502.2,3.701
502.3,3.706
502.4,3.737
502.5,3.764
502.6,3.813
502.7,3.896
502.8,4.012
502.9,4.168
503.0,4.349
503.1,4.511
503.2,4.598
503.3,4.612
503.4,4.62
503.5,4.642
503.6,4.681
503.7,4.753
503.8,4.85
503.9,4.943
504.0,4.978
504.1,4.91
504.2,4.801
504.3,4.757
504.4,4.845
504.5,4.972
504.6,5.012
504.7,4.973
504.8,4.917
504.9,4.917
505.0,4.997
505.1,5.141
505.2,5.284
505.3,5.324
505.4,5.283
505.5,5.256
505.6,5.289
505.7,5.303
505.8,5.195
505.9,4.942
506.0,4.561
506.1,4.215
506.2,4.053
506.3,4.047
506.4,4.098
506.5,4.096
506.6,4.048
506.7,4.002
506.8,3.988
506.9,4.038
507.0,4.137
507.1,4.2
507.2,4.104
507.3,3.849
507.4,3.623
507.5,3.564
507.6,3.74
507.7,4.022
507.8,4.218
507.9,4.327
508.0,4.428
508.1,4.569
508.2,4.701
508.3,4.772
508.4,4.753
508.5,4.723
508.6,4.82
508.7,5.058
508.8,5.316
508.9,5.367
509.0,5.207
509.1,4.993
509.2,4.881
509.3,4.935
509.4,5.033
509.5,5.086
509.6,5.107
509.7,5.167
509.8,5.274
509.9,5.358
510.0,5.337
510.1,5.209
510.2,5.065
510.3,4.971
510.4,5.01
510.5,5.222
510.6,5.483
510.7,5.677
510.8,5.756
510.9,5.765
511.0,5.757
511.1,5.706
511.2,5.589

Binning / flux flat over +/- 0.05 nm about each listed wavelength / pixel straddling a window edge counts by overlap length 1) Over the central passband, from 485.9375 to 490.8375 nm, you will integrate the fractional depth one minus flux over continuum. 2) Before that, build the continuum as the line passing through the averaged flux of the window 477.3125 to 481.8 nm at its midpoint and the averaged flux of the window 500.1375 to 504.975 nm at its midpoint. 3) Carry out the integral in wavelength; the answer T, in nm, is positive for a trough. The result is 0.37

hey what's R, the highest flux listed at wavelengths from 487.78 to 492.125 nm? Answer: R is 4.402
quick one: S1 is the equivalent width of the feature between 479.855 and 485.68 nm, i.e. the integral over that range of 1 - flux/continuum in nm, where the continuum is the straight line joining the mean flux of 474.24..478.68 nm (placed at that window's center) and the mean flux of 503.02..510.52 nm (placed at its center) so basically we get 0.43 nm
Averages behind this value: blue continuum 4.01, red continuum 4.72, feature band 3.85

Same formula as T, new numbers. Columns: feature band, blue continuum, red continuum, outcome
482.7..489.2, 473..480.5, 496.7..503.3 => 0.48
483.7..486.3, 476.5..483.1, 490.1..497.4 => 0.56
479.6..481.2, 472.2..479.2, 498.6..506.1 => 0.08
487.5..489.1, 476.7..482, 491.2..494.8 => 0.80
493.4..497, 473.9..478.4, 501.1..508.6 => -0.28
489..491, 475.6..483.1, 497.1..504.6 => 0.16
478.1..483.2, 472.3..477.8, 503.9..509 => 0.36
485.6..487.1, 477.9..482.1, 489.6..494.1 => 0.63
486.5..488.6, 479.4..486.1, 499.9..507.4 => 0.12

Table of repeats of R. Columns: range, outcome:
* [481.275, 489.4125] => 4.494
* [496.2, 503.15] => 5.486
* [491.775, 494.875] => 30.29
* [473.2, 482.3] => 4.519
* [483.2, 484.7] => 3.899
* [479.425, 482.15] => 4.333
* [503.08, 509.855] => 5.367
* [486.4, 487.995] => 3.944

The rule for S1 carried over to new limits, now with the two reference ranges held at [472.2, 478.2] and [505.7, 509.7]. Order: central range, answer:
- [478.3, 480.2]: 0.07 nm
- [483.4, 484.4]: 0.09 nm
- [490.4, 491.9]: 0.12 nm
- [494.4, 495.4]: -0.04 nm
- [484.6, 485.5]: -0.01 nm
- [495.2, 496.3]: 0.13 nm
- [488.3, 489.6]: 0.06 nm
